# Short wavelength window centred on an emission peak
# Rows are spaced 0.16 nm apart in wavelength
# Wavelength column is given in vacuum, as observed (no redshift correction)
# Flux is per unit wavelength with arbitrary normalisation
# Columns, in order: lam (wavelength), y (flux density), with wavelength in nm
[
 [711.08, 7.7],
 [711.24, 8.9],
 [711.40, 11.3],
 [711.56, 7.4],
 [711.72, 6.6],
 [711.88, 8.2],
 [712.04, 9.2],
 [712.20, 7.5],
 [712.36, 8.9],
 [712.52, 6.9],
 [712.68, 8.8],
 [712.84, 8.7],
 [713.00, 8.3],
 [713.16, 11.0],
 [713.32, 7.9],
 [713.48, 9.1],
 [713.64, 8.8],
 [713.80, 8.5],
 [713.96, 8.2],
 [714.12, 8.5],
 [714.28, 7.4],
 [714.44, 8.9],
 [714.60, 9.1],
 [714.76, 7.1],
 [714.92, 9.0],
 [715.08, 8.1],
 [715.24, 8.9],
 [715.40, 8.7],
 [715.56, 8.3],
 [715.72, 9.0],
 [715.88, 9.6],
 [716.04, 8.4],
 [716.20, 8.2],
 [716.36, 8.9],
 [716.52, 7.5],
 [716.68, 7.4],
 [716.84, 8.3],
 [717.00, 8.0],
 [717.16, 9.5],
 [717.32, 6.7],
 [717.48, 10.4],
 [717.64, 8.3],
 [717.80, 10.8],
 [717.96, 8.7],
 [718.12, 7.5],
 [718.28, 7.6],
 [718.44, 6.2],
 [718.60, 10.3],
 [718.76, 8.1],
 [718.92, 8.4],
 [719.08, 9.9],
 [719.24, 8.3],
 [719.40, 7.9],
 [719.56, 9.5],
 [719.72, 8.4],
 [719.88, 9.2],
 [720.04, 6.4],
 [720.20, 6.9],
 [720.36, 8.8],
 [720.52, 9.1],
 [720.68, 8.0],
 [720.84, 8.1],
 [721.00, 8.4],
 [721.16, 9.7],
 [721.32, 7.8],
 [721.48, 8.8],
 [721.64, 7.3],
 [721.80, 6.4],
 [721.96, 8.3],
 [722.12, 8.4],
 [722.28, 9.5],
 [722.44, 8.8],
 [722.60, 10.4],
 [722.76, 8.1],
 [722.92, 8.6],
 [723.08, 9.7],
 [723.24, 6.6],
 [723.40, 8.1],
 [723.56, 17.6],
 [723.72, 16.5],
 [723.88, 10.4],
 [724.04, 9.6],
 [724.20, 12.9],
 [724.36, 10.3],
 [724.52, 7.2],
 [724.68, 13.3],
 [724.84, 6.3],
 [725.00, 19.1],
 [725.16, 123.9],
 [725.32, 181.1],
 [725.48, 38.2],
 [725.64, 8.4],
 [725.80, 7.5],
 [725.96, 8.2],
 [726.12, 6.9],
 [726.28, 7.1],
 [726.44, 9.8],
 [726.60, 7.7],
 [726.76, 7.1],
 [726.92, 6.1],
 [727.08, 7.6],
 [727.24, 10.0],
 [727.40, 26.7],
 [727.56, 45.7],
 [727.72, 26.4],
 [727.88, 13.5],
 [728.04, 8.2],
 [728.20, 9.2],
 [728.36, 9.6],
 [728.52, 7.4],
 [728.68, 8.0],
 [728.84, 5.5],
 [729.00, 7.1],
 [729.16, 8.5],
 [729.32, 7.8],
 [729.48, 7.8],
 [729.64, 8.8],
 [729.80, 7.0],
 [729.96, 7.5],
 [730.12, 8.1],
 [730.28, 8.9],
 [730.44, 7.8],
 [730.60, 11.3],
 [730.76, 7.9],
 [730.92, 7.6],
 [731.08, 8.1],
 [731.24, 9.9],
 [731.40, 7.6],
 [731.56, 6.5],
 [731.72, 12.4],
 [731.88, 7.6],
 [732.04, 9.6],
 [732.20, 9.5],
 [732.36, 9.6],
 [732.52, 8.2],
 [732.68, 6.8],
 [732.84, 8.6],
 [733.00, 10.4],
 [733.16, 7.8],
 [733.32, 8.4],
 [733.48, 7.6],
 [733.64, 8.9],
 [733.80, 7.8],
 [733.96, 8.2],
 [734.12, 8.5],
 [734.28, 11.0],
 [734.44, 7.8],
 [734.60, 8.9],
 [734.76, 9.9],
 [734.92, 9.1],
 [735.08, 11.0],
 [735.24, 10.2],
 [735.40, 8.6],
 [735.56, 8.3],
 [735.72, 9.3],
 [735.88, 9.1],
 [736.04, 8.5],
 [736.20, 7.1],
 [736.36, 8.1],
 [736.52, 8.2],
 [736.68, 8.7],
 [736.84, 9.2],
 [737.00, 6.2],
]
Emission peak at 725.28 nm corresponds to H-alpha 6563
